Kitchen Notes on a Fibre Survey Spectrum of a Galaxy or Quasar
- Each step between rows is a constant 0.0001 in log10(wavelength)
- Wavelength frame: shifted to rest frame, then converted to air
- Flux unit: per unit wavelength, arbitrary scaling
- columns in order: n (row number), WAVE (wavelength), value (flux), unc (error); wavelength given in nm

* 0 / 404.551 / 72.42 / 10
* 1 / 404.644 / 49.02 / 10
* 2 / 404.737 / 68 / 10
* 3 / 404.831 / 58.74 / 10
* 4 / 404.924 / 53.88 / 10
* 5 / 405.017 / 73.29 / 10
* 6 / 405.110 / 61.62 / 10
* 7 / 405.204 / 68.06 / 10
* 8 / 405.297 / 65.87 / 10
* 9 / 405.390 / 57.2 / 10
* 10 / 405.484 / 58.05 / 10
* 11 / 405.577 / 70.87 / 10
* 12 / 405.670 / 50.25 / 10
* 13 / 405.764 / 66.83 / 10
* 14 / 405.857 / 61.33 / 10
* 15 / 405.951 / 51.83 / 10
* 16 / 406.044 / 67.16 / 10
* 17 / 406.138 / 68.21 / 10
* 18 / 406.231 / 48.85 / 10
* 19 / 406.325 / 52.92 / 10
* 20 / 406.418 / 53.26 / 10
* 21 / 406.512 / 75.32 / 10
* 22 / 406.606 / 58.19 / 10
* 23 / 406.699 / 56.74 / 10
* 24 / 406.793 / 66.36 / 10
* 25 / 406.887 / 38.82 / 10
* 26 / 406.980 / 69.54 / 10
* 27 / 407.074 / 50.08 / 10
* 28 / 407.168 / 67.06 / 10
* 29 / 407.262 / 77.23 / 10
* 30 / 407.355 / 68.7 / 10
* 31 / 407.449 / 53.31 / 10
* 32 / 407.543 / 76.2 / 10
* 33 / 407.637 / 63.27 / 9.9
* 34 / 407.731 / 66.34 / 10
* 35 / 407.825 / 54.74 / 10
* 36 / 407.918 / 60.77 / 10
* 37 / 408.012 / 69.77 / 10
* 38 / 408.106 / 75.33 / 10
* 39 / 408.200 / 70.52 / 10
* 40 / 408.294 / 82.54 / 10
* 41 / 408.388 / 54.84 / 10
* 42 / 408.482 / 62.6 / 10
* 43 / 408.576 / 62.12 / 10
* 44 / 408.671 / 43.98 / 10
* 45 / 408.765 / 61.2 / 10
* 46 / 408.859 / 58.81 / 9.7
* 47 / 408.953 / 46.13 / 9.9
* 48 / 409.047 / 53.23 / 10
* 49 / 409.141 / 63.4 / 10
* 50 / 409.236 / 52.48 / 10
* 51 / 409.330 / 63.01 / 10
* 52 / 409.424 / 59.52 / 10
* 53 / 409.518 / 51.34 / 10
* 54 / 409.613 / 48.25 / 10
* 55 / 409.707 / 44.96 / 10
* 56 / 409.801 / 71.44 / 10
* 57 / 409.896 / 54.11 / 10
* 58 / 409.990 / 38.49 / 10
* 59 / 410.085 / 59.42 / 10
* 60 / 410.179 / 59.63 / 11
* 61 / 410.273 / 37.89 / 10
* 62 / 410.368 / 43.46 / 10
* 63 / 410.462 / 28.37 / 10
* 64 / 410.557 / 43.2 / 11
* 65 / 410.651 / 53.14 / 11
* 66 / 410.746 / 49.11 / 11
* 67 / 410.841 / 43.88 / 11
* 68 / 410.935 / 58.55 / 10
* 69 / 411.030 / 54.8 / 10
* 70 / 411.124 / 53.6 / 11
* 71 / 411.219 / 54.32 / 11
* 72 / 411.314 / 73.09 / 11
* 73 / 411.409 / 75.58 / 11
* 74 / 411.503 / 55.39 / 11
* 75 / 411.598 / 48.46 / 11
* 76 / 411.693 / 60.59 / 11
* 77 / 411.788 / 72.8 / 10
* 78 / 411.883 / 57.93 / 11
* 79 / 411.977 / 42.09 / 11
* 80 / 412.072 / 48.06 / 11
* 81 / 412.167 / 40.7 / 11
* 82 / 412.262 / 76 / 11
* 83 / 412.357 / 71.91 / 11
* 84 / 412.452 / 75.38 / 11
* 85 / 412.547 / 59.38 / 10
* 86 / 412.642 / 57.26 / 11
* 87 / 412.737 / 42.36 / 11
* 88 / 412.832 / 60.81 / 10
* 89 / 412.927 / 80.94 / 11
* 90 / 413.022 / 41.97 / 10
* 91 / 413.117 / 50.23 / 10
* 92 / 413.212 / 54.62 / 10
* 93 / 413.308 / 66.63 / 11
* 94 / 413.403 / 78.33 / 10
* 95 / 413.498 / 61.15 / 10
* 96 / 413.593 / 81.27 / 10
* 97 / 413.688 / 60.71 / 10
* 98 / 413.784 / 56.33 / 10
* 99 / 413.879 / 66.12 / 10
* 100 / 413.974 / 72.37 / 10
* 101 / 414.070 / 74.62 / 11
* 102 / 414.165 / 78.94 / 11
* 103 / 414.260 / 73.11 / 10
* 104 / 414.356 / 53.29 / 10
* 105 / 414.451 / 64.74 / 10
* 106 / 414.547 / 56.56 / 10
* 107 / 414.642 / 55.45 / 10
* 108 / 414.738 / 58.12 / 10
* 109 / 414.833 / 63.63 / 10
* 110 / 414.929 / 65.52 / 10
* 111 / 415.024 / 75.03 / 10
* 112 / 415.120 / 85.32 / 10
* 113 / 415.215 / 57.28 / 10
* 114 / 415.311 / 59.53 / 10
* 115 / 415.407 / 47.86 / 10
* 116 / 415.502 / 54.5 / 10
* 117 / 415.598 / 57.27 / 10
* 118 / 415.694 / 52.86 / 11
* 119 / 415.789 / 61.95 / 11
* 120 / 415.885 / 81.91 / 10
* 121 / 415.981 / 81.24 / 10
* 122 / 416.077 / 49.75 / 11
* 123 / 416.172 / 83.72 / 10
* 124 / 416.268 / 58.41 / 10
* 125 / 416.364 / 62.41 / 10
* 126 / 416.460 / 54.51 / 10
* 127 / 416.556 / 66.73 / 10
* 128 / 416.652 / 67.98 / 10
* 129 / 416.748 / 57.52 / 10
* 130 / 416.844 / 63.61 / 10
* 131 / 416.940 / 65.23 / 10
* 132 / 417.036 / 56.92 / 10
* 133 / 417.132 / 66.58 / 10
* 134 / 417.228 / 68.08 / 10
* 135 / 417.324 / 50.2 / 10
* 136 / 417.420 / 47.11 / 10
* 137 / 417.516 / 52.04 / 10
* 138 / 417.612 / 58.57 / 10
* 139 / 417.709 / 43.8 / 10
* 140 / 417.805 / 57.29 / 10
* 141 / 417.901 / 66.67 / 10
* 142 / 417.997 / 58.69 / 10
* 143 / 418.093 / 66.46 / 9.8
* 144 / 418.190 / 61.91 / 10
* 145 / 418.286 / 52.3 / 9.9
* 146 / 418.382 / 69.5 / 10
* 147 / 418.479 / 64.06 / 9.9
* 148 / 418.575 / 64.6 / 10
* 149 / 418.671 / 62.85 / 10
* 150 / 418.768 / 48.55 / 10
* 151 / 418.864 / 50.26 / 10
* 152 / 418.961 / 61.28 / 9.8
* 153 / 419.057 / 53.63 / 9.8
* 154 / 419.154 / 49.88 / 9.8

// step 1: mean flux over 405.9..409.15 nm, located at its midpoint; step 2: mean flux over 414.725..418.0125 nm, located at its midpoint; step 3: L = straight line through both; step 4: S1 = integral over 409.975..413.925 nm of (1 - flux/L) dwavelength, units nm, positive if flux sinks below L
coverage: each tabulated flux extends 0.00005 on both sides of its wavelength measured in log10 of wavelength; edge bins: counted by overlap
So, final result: 0.28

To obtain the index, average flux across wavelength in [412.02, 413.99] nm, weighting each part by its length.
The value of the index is 61.8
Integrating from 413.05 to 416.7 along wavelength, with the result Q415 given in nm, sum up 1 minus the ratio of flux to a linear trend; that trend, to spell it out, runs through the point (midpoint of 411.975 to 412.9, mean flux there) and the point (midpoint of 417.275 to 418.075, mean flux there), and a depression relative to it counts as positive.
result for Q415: -0.48 nm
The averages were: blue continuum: 58.7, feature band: 64.3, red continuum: 54.8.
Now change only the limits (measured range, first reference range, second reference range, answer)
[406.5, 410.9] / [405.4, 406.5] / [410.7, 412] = 0.08 nm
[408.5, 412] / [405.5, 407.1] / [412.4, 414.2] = 0.44 nm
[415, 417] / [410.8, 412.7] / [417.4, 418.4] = -0.20 nm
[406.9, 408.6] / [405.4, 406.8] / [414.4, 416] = -0.13 nm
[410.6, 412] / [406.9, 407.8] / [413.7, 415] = 0.16 nm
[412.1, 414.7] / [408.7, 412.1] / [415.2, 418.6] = -0.28 nm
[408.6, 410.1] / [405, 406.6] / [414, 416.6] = 0.20 nm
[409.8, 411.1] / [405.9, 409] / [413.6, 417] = 0.28 nm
